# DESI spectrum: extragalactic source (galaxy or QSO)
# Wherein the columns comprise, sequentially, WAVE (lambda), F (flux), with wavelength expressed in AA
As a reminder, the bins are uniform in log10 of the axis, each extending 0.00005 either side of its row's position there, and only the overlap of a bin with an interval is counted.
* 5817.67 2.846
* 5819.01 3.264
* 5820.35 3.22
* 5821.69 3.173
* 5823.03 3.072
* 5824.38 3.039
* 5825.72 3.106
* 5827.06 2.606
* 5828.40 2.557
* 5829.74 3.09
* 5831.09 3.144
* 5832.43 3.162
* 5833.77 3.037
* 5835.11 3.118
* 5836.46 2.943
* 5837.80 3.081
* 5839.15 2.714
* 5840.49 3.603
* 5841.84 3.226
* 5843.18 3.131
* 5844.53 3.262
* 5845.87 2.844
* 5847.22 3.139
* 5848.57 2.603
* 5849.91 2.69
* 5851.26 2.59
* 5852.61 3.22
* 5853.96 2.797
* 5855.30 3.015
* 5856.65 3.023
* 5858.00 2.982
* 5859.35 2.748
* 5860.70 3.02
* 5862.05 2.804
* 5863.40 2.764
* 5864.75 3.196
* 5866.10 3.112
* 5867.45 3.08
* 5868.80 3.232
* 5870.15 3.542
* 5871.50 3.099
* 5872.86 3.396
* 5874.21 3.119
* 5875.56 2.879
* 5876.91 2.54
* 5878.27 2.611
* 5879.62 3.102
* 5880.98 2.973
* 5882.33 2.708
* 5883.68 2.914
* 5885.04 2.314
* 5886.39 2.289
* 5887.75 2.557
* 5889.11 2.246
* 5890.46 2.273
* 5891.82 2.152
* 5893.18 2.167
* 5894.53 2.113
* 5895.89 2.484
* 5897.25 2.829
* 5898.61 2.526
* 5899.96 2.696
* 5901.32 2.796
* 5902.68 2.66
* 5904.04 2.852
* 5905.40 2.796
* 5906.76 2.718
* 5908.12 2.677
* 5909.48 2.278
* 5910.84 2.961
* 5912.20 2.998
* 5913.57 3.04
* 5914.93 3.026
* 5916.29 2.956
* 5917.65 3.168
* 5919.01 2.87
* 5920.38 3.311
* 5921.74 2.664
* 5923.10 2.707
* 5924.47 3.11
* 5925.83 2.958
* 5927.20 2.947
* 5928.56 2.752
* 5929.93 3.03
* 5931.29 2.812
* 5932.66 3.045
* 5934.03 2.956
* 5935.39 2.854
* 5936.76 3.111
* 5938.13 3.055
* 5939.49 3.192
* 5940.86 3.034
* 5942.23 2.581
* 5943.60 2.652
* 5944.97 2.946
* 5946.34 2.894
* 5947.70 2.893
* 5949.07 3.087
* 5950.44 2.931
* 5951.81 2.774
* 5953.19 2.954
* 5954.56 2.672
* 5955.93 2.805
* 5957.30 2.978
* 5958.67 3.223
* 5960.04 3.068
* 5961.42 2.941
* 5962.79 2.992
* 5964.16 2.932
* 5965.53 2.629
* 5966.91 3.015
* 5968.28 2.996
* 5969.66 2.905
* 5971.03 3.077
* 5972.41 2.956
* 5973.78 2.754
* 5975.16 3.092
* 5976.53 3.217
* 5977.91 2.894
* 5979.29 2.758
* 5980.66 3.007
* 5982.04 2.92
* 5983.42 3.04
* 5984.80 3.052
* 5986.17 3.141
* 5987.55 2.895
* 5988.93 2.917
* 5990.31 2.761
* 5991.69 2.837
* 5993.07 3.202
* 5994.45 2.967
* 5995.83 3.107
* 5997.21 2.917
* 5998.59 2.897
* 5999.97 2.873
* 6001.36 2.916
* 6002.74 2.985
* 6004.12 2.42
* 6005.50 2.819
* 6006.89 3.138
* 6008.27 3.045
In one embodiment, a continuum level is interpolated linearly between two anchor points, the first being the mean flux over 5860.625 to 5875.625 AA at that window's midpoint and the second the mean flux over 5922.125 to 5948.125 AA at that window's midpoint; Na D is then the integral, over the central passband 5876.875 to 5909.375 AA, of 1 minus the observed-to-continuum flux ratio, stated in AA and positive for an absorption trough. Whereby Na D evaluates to 4.96 AA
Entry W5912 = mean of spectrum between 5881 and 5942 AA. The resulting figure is 2.77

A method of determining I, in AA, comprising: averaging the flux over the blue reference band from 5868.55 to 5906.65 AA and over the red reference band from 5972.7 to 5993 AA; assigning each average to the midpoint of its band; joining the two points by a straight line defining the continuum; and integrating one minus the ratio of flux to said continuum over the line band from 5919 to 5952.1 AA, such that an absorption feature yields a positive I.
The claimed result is -1.2 AA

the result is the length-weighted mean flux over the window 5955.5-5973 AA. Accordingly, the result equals 2.97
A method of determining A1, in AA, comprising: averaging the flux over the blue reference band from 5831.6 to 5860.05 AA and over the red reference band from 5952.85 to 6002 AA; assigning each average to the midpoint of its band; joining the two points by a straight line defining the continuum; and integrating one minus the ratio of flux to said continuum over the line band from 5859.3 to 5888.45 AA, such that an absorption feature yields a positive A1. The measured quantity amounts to 0.7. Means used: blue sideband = 3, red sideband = 2.95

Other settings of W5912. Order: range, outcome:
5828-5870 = 3.01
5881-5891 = 2.51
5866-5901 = 2.72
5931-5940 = 3.01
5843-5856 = 2.92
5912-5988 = 2.95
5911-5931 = 2.96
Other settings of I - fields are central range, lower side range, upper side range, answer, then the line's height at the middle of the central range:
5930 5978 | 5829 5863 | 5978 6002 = 0.3 AA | 2.96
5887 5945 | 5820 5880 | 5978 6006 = 3.7 AA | 2.97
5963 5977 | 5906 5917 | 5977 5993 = -0.2 AA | 2.92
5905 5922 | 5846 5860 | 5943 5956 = -0.1 AA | 2.87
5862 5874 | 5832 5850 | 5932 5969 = -0.5 AA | 3.02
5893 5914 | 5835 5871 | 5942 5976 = 2.1 AA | 2.97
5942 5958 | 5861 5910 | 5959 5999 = 0.2 AA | 2.89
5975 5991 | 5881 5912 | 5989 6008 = -0.6 AA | 2.86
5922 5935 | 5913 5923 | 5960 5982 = 0.3 AA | 2.98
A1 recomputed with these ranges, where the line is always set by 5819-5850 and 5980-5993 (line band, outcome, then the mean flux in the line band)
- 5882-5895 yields 2.8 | 2.37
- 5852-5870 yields 0.1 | 3.02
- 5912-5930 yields 0.2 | 2.96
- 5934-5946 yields 0.2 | 2.93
